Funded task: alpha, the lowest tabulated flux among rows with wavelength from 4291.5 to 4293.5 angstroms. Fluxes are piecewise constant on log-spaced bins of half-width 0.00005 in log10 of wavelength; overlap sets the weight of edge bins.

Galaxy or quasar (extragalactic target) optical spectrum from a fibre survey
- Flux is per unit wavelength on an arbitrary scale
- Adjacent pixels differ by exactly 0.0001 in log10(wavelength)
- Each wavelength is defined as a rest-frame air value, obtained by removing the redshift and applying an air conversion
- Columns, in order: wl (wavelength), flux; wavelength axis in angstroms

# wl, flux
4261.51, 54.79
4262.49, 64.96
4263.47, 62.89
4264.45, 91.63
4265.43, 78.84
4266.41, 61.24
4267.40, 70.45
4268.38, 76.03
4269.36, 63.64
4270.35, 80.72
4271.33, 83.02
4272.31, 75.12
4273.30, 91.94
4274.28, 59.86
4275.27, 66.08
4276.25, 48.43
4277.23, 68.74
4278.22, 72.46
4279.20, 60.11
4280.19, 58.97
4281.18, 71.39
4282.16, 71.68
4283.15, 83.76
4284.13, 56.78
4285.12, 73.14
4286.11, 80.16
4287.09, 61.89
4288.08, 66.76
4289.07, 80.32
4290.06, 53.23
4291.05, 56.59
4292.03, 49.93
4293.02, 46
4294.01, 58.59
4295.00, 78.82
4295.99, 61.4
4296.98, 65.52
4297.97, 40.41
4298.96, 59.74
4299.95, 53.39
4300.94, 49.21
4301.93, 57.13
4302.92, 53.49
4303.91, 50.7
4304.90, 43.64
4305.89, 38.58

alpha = 46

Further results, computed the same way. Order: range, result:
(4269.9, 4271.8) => 80.72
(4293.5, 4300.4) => 40.41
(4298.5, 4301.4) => 49.21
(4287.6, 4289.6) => 66.76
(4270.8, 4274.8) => 59.86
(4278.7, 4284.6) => 56.78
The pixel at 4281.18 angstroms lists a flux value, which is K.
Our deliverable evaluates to 71.39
